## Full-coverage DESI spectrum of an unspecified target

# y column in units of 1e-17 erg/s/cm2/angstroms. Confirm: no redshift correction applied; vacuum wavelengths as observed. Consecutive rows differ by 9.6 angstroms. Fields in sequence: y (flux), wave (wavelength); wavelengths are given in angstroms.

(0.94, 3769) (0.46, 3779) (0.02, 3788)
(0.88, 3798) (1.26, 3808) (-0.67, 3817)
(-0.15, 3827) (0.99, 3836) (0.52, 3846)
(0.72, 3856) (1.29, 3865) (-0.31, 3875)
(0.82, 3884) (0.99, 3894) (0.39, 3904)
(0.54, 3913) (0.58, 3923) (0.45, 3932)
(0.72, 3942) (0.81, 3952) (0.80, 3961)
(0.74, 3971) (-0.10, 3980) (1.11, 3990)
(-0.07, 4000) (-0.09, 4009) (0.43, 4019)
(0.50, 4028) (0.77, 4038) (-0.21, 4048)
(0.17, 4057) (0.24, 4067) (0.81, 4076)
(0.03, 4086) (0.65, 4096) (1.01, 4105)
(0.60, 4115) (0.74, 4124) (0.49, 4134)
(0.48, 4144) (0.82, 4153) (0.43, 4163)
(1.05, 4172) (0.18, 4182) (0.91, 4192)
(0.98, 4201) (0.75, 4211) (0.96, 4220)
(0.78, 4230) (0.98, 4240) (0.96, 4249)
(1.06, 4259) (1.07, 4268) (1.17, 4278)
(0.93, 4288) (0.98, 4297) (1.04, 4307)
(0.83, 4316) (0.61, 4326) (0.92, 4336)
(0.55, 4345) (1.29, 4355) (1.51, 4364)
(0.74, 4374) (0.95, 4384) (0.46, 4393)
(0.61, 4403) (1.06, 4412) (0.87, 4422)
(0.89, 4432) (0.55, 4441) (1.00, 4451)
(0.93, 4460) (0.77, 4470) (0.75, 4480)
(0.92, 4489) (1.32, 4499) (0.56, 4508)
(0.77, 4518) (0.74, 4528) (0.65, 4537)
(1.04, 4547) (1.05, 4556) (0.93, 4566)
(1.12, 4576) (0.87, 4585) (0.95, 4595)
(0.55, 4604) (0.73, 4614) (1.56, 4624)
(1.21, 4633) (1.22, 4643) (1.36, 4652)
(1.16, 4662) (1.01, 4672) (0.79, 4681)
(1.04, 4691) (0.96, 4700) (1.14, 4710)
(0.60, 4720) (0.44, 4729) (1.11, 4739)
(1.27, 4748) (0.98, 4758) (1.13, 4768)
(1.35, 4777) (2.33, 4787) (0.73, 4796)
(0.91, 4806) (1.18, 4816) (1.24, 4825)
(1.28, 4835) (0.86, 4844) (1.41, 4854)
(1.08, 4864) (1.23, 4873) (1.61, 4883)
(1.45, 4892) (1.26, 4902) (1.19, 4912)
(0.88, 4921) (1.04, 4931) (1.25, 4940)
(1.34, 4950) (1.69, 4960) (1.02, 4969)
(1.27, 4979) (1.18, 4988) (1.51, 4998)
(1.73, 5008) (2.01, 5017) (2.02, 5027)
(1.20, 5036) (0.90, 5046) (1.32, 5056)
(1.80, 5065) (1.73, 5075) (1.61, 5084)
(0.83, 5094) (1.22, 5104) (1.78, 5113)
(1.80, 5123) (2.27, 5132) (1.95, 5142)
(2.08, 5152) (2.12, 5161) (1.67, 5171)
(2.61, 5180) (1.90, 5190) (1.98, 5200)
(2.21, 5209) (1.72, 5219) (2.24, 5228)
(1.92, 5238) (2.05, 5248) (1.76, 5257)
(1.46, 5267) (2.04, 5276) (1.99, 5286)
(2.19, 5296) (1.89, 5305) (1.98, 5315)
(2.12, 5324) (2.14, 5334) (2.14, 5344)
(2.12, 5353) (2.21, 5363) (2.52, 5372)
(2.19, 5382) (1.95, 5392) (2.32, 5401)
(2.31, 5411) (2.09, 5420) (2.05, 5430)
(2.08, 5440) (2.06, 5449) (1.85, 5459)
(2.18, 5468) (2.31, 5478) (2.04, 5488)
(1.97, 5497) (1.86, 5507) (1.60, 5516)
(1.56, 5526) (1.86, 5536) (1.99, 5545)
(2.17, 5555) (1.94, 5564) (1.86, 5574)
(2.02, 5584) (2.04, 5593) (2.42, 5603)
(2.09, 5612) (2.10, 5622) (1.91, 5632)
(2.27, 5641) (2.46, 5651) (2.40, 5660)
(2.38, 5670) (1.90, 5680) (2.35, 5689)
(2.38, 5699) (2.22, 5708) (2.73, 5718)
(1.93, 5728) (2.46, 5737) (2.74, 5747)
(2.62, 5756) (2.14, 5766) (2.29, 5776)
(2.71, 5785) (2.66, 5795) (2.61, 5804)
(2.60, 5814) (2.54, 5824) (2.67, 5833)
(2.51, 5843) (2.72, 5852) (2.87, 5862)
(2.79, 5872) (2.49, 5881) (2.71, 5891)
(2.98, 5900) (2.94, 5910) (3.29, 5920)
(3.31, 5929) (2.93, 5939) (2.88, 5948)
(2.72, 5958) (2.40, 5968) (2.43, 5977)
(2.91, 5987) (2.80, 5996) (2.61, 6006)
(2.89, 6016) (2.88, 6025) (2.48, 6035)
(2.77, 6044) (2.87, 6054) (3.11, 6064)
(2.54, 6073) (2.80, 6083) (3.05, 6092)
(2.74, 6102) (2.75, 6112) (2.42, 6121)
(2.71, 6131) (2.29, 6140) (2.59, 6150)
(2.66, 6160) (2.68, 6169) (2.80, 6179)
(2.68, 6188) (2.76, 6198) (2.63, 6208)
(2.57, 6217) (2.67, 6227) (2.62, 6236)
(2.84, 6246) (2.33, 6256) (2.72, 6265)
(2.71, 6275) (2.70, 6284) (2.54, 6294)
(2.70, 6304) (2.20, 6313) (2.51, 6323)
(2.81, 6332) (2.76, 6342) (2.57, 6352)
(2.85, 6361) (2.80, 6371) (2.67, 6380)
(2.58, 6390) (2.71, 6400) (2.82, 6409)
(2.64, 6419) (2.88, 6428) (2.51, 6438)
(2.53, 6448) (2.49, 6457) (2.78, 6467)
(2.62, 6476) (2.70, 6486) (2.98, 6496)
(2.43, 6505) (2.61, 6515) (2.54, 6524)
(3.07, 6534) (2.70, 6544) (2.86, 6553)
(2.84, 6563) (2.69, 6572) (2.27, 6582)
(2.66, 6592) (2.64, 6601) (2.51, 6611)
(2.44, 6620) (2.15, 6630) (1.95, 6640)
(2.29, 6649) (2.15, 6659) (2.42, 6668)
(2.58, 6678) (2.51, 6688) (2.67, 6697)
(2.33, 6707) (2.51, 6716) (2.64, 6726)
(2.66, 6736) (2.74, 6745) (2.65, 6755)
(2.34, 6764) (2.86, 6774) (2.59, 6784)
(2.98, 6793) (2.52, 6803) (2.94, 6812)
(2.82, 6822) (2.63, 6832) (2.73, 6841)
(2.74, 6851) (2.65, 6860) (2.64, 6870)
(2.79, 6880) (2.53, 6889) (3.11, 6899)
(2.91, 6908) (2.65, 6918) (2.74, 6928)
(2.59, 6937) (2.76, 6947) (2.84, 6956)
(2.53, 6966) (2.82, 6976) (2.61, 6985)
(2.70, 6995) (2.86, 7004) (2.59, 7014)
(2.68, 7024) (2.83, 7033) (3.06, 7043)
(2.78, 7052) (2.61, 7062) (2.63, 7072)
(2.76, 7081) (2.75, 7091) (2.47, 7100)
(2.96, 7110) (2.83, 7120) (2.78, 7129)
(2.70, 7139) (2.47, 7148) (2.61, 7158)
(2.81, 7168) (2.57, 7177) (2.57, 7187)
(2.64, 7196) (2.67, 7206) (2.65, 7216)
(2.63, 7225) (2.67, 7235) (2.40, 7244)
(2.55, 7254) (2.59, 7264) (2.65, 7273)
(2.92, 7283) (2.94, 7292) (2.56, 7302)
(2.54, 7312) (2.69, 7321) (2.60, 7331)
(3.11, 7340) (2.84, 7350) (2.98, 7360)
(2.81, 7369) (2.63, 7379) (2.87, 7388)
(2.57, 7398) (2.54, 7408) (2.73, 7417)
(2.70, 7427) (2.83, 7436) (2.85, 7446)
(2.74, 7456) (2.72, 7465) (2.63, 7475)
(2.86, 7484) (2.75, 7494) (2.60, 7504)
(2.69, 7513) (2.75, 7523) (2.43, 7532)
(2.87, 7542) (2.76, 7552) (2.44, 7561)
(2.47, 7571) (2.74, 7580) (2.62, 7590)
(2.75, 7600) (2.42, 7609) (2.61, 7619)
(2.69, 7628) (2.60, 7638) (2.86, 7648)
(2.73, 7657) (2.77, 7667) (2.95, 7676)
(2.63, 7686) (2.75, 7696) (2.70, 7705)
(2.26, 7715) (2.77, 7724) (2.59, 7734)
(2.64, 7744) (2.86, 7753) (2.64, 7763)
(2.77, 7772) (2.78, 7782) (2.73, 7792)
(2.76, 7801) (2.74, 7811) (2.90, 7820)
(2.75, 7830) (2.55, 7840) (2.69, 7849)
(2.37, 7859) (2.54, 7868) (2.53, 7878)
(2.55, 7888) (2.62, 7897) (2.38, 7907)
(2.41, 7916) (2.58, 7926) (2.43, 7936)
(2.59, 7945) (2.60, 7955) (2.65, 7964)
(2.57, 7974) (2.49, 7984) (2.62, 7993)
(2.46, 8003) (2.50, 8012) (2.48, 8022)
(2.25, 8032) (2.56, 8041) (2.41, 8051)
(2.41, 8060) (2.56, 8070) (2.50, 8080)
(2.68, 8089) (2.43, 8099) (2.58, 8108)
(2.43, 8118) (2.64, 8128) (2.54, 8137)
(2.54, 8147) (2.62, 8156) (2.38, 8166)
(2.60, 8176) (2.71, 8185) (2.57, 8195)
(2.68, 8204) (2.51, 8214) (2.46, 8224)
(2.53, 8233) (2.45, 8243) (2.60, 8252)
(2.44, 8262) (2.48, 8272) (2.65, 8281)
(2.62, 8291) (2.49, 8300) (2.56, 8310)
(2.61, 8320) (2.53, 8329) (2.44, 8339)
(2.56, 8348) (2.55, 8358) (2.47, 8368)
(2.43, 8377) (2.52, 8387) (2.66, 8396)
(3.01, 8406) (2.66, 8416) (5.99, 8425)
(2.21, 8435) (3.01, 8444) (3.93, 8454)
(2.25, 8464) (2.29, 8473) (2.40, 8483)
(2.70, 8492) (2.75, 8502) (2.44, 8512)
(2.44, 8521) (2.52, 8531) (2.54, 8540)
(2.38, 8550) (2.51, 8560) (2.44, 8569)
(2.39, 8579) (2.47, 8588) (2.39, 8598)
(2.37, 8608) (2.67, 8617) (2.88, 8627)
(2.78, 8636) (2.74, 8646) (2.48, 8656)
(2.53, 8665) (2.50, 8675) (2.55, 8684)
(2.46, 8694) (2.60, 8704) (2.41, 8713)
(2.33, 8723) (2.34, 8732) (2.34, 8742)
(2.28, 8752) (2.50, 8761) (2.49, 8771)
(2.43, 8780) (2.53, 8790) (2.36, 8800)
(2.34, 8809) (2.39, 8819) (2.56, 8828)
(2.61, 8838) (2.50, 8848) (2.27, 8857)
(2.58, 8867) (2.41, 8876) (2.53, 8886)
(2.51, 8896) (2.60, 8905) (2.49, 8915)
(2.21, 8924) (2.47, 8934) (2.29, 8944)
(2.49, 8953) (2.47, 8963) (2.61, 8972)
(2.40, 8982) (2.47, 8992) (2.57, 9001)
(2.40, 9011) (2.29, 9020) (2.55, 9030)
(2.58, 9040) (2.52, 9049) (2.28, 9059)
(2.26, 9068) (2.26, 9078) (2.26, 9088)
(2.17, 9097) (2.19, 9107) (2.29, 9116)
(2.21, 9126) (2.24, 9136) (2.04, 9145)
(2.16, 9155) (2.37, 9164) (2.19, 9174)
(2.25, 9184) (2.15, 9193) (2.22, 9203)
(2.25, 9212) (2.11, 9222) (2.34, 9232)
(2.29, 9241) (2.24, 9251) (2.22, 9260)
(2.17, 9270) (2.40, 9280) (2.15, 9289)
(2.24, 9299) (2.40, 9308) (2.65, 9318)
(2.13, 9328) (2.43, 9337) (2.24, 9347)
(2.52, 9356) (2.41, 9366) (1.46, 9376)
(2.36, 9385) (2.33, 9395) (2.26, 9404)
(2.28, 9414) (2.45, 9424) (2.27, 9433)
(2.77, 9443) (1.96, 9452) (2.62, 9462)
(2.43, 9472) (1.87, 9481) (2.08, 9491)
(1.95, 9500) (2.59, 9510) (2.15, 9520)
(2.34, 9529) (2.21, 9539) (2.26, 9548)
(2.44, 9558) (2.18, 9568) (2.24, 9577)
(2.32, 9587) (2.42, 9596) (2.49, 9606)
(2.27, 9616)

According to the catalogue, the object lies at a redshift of 0.283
